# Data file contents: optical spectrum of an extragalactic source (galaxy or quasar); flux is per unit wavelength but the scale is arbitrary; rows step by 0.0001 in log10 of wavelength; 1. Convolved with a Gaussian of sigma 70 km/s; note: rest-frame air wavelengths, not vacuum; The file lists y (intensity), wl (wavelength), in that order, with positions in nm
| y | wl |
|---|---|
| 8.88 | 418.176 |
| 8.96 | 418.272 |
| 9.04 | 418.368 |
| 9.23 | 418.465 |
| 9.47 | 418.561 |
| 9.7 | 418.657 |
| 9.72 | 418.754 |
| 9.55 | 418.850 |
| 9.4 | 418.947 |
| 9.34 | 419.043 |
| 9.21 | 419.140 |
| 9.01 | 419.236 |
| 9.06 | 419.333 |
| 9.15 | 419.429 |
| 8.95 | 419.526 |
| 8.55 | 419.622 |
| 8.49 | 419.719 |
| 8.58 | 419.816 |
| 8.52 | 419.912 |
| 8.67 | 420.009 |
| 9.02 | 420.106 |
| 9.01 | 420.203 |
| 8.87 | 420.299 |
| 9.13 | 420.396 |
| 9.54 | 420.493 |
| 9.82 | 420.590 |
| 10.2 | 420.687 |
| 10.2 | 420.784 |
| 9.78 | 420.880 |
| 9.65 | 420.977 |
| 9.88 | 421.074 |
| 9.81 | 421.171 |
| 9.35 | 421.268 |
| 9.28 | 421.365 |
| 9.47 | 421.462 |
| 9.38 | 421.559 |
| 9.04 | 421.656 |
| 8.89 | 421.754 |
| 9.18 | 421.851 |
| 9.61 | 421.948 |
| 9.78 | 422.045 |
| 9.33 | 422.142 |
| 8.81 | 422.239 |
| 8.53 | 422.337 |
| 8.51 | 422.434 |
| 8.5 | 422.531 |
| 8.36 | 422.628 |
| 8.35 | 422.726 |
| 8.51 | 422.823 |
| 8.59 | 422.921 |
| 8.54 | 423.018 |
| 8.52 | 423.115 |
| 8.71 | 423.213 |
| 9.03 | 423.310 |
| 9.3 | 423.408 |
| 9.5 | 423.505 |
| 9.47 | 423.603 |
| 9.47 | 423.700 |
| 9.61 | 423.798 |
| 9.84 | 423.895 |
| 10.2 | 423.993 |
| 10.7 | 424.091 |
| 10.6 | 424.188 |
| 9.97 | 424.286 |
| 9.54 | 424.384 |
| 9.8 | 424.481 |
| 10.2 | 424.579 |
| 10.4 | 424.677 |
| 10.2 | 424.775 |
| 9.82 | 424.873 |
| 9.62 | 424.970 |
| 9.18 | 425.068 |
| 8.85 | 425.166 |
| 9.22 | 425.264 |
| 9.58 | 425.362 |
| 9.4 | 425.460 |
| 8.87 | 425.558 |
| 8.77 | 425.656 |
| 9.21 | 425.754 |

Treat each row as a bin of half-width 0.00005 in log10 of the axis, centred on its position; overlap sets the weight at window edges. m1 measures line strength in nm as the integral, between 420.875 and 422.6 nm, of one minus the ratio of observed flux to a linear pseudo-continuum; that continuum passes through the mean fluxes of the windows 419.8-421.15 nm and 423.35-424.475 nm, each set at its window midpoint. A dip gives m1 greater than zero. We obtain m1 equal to 0.05 nm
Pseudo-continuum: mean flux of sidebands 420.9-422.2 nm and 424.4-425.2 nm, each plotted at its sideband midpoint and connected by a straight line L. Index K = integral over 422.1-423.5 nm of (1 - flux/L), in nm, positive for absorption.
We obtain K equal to 0.13 nm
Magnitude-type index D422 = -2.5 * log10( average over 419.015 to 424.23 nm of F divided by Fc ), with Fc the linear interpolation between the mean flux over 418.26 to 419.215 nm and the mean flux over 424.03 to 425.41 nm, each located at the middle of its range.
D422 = 0.04 mag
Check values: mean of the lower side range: 9.37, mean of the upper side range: 9.84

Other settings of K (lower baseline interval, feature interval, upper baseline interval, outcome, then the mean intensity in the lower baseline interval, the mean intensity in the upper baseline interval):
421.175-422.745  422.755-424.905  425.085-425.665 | -0.11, 9.06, 9.14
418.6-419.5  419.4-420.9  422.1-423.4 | 0.00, 9.34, 8.65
